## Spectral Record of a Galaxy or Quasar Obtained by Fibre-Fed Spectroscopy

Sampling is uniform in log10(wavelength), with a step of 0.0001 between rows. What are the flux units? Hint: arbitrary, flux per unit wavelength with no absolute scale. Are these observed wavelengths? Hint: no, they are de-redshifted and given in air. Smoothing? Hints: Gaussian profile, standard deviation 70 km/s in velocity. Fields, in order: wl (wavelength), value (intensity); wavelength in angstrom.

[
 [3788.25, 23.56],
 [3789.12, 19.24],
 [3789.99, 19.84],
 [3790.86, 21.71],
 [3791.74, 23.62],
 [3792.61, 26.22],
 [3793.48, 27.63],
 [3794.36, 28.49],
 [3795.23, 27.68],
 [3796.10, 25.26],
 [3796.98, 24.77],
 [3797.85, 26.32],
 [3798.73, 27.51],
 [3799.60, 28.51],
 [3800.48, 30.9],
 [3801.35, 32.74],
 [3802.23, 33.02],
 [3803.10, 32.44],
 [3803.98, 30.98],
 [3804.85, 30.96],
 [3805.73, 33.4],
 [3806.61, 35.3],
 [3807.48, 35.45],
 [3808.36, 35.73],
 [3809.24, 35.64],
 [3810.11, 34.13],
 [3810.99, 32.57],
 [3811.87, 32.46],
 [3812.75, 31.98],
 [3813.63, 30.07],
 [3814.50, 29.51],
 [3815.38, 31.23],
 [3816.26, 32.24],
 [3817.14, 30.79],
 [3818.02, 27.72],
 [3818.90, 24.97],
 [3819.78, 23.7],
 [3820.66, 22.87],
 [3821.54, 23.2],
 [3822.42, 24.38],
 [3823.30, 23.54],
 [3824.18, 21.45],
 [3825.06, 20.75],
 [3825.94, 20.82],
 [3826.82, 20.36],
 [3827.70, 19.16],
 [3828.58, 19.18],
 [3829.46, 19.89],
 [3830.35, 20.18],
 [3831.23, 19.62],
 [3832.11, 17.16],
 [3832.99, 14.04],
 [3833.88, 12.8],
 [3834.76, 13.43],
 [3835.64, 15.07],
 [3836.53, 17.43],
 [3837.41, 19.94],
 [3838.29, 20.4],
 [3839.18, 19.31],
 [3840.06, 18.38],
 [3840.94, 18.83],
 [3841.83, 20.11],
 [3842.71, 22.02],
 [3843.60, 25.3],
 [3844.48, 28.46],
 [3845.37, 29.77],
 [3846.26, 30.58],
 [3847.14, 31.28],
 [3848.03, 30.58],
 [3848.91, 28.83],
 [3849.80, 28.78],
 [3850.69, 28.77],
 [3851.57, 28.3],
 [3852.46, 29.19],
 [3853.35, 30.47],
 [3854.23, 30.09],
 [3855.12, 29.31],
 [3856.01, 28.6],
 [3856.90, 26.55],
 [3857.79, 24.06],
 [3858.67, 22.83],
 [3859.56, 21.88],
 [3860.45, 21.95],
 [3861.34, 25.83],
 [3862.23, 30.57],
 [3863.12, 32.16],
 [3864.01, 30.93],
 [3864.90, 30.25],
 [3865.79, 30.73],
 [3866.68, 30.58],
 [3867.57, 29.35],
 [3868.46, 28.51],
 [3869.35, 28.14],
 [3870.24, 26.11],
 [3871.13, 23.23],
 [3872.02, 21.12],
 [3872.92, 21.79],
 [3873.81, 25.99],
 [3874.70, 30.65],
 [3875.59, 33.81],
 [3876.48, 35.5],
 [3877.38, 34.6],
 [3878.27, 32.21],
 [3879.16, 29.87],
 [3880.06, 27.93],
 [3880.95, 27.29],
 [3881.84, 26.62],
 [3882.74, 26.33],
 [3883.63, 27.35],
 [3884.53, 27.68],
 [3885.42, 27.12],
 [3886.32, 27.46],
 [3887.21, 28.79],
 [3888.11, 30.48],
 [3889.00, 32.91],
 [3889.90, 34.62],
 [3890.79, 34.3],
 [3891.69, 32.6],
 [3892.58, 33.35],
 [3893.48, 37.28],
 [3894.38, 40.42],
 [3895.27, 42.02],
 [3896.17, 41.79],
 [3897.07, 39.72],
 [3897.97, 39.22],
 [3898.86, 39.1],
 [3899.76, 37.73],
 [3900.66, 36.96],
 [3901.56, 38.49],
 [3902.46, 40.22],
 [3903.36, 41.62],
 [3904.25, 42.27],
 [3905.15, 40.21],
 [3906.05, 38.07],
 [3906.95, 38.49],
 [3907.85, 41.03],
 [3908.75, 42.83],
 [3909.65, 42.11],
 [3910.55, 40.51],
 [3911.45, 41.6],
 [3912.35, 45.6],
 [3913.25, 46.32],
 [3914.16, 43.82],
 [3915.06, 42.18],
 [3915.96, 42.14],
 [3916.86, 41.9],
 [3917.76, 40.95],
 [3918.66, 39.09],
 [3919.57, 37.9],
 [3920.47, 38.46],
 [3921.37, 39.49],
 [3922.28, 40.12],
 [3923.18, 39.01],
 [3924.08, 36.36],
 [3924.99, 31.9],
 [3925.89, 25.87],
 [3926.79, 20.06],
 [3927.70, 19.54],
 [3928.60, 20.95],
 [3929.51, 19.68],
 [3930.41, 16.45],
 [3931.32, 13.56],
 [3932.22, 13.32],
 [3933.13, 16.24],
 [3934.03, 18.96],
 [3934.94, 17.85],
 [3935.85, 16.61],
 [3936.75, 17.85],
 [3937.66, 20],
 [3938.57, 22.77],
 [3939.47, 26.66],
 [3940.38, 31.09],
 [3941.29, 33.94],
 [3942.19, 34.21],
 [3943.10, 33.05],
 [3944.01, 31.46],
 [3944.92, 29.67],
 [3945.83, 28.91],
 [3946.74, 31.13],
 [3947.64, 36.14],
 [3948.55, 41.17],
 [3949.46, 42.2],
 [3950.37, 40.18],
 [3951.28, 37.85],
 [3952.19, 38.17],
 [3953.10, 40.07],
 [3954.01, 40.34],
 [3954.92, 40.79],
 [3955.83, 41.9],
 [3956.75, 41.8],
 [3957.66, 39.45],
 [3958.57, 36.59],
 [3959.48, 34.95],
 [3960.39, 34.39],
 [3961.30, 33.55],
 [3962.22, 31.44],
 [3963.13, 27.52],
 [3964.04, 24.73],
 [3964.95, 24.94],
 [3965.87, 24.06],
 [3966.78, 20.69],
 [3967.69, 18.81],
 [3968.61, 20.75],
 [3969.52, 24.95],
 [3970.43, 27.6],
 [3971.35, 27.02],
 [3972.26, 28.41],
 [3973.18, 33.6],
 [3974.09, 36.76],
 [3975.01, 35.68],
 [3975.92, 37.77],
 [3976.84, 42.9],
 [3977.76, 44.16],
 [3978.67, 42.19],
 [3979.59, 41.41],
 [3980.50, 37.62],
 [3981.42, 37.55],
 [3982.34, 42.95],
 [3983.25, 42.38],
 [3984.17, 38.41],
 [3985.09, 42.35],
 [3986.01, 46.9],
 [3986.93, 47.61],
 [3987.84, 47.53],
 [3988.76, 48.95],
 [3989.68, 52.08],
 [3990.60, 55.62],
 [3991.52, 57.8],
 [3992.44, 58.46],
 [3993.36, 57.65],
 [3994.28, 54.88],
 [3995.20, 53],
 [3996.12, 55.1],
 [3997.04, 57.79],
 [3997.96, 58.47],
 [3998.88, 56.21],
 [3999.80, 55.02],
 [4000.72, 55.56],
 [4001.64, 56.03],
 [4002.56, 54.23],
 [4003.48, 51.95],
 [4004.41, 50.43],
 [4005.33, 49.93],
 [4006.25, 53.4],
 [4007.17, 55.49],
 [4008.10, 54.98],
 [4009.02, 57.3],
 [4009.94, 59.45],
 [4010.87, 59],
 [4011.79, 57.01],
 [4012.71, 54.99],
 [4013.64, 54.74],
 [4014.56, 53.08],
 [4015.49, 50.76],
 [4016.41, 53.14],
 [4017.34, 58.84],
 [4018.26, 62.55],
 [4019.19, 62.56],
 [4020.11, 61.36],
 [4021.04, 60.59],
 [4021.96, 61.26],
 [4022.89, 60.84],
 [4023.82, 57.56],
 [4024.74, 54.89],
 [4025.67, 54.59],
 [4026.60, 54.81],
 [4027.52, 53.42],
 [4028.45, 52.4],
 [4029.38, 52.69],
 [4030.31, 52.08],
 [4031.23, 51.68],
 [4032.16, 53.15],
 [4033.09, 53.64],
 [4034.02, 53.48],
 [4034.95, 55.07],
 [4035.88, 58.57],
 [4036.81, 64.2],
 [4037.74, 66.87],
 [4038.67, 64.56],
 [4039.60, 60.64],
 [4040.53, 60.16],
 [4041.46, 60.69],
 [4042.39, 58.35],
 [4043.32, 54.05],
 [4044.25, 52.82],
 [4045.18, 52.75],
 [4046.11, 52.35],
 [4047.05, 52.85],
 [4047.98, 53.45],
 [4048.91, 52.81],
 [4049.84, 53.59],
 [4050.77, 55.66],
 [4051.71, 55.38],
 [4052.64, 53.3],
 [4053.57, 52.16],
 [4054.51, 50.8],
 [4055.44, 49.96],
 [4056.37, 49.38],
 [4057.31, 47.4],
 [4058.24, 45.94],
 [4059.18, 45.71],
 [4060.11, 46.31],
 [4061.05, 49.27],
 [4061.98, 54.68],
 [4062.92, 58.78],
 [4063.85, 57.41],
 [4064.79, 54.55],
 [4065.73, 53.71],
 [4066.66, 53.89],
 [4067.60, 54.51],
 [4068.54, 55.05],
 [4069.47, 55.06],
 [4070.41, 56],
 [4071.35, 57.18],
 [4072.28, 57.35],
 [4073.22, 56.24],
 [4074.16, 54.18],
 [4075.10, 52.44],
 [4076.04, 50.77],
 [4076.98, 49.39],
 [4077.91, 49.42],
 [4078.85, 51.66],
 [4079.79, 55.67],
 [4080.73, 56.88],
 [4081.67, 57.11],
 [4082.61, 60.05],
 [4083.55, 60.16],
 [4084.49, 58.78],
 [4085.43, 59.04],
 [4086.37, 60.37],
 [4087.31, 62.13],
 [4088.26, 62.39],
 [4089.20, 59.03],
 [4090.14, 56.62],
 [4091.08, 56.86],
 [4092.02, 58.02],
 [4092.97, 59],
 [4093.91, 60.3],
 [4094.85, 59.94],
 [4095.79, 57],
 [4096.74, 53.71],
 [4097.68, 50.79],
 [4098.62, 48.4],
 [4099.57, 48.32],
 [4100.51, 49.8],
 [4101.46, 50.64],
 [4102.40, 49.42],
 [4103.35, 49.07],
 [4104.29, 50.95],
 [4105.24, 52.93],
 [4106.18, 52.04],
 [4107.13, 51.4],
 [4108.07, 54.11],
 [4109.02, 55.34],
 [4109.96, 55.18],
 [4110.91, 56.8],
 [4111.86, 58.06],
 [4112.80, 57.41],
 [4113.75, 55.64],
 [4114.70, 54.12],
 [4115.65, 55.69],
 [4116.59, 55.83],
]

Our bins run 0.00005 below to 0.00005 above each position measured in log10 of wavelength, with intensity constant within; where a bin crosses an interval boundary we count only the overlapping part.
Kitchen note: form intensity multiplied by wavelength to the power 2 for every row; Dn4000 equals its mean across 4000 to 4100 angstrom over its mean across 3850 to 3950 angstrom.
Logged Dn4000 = 1.89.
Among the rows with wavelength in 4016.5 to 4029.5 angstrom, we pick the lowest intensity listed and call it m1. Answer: 52.4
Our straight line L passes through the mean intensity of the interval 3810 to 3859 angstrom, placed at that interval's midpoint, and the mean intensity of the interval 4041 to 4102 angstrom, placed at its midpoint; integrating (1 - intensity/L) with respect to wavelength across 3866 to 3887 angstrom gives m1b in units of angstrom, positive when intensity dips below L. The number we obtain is 1.10 angstrom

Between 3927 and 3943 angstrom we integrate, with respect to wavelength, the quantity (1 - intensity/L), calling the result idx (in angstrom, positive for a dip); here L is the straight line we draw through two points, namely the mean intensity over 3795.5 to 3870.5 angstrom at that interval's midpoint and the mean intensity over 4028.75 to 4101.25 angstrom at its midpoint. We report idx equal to 7.2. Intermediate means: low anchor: 26.4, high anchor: 55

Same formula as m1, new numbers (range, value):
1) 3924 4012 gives 13.32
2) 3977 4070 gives 37.55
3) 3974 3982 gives 35.68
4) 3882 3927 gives 20.06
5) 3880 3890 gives 26.33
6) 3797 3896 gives 12.8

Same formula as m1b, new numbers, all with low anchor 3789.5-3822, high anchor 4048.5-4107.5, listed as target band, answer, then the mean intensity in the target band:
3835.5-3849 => 3.7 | 23.6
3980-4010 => -3.2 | 51.5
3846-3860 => 2.3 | 28.1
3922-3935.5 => 5.8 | 23.1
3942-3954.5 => 1.8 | 36.1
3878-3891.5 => 2.6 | 29.4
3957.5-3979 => 6.3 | 31.2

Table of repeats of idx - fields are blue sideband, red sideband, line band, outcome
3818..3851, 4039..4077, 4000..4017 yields -2.9 angstrom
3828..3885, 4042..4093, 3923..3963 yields 8.3 angstrom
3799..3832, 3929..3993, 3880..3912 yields -4.8 angstrom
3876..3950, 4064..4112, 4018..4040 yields -4.6 angstrom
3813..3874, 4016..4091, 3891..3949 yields 3.0 angstrom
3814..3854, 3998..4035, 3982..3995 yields 0.3 angstrom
